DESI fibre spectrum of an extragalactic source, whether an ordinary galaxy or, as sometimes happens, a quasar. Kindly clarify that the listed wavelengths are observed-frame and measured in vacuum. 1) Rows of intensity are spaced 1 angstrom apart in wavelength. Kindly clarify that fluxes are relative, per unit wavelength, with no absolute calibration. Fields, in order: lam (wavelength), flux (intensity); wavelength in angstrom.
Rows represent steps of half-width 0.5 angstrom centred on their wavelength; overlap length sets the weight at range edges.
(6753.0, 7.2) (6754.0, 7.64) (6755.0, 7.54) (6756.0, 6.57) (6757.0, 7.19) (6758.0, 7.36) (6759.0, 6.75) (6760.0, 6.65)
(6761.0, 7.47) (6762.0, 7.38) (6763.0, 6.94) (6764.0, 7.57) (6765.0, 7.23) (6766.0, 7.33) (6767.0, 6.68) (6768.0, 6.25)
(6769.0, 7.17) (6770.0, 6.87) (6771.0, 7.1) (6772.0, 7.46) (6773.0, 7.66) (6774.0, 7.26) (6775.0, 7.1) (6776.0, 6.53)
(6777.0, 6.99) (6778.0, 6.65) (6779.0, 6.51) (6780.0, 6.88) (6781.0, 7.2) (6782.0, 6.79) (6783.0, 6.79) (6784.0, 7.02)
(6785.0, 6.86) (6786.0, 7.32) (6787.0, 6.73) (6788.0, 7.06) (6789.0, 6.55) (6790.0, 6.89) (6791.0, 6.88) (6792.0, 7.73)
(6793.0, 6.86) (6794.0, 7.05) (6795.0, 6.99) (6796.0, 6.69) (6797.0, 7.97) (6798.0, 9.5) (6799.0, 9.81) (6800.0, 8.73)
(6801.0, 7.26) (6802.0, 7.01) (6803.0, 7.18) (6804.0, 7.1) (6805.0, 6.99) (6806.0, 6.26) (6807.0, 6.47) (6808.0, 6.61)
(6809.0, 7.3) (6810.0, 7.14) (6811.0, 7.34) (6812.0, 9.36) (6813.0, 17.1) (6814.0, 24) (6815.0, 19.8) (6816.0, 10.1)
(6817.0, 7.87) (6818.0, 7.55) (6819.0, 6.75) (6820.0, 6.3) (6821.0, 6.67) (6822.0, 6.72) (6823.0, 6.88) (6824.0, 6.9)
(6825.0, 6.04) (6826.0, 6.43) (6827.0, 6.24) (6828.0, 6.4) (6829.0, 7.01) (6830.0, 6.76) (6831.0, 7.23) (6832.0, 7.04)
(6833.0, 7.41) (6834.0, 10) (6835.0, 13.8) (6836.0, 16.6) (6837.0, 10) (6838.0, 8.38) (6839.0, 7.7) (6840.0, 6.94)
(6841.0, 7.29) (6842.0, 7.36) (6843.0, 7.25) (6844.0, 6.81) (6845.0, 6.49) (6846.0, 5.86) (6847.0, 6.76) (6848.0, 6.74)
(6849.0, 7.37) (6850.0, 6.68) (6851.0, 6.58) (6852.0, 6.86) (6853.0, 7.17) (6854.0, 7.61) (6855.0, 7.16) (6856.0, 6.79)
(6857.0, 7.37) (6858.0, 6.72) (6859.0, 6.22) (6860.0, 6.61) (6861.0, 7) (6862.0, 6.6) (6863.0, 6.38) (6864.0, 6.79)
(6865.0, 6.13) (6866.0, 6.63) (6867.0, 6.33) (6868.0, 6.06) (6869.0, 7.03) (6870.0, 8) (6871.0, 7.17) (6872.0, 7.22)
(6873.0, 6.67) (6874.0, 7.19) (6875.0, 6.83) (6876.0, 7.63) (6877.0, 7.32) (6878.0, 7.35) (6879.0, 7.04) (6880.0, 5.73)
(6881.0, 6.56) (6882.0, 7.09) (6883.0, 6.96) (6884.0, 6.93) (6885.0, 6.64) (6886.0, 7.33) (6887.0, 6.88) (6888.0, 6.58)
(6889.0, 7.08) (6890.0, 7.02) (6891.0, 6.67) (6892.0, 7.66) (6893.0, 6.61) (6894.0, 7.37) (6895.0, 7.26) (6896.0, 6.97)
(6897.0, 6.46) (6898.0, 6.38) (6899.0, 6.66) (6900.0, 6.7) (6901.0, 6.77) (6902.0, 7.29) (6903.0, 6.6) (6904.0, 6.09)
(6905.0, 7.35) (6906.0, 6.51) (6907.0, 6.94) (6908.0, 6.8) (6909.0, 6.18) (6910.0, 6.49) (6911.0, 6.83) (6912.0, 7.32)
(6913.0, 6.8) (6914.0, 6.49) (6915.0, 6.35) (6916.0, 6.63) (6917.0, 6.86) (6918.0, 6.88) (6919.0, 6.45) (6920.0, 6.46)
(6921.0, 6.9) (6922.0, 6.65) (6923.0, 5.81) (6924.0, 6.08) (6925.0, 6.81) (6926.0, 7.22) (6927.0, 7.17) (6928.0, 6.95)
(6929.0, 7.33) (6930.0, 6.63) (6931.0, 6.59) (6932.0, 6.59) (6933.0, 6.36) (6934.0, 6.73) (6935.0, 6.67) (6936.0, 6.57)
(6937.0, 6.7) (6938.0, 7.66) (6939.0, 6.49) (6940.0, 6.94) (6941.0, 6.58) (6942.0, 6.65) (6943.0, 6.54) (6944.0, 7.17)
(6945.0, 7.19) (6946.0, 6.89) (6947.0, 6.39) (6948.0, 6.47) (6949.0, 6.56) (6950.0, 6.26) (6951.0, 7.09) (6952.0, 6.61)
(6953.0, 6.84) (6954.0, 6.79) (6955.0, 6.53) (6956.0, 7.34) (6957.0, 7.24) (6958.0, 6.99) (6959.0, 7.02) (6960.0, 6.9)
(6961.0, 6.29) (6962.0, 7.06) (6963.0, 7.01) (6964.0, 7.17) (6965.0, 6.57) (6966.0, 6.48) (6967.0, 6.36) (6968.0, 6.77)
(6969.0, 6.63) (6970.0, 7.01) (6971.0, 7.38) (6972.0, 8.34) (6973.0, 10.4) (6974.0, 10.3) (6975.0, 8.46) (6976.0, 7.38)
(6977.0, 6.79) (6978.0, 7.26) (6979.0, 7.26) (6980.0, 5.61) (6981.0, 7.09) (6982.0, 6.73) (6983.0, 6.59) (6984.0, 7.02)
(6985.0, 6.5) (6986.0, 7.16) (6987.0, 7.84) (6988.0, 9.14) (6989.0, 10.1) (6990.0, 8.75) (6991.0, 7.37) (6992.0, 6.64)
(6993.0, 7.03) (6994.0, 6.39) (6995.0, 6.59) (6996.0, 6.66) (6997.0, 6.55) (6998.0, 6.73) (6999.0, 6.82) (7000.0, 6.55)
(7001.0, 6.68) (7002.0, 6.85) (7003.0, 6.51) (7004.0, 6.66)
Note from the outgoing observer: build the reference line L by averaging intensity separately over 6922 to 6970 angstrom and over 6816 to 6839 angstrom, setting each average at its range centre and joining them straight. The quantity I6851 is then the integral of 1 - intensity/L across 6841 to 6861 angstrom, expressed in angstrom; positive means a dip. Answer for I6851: 2.25 angstrom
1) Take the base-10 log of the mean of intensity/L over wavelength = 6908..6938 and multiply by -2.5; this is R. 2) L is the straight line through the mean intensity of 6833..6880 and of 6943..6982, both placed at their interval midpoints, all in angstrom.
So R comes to 0.08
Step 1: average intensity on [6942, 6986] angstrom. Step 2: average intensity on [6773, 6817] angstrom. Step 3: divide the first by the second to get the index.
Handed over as 0.86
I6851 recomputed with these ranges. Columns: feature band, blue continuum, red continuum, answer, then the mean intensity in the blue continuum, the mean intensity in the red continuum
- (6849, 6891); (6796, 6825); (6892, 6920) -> 3.5 angstrom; 8.79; 6.75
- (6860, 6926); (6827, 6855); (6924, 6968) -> 4.7 angstrom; 7.81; 6.79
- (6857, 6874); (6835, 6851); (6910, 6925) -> 1.9 angstrom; 8.03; 6.61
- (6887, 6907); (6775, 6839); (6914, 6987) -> 1.4 angstrom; 8.13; 6.92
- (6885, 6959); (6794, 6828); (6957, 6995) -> 8.9 angstrom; 8.46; 7.33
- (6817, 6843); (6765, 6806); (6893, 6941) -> -3.0 angstrom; 7.17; 6.74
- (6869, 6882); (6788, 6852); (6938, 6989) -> 1.1 angstrom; 8.13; 7.12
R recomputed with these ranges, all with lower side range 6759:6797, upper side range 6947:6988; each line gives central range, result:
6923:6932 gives 0.05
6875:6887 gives 0.02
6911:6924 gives 0.07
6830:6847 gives -0.19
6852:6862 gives 0.02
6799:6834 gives -0.18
